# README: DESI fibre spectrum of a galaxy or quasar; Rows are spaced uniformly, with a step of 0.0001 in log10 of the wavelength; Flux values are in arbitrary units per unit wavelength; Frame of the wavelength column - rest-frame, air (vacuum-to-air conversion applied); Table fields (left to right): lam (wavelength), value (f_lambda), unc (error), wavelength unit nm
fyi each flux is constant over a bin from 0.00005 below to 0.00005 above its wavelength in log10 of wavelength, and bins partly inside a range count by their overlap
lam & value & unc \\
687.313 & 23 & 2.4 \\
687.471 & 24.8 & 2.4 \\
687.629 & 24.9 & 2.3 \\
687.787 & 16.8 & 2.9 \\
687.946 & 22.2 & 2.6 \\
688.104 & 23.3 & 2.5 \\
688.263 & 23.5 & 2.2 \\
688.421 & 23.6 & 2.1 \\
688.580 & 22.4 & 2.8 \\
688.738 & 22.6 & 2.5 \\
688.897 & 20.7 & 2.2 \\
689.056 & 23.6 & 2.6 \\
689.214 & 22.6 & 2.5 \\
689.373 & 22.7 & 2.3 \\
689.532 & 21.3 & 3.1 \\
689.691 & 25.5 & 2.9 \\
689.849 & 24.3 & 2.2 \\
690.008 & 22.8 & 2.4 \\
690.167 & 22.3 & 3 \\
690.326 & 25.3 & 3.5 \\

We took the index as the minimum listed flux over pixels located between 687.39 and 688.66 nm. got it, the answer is 16.8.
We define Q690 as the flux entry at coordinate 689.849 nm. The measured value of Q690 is 24.3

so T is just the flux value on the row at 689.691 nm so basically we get 25.5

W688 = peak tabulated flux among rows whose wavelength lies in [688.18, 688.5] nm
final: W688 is 23.6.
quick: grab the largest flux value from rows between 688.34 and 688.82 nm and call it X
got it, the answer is 23.6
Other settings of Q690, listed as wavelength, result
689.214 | 22.6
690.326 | 25.3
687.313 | 23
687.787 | 16.8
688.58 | 22.4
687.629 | 24.9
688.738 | 22.6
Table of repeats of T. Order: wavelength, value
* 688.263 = 23.5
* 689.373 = 22.7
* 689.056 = 23.6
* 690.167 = 22.3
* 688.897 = 20.7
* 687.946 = 22.2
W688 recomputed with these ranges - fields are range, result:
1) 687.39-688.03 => 24.9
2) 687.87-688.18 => 23.3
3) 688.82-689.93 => 25.5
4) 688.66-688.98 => 22.6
